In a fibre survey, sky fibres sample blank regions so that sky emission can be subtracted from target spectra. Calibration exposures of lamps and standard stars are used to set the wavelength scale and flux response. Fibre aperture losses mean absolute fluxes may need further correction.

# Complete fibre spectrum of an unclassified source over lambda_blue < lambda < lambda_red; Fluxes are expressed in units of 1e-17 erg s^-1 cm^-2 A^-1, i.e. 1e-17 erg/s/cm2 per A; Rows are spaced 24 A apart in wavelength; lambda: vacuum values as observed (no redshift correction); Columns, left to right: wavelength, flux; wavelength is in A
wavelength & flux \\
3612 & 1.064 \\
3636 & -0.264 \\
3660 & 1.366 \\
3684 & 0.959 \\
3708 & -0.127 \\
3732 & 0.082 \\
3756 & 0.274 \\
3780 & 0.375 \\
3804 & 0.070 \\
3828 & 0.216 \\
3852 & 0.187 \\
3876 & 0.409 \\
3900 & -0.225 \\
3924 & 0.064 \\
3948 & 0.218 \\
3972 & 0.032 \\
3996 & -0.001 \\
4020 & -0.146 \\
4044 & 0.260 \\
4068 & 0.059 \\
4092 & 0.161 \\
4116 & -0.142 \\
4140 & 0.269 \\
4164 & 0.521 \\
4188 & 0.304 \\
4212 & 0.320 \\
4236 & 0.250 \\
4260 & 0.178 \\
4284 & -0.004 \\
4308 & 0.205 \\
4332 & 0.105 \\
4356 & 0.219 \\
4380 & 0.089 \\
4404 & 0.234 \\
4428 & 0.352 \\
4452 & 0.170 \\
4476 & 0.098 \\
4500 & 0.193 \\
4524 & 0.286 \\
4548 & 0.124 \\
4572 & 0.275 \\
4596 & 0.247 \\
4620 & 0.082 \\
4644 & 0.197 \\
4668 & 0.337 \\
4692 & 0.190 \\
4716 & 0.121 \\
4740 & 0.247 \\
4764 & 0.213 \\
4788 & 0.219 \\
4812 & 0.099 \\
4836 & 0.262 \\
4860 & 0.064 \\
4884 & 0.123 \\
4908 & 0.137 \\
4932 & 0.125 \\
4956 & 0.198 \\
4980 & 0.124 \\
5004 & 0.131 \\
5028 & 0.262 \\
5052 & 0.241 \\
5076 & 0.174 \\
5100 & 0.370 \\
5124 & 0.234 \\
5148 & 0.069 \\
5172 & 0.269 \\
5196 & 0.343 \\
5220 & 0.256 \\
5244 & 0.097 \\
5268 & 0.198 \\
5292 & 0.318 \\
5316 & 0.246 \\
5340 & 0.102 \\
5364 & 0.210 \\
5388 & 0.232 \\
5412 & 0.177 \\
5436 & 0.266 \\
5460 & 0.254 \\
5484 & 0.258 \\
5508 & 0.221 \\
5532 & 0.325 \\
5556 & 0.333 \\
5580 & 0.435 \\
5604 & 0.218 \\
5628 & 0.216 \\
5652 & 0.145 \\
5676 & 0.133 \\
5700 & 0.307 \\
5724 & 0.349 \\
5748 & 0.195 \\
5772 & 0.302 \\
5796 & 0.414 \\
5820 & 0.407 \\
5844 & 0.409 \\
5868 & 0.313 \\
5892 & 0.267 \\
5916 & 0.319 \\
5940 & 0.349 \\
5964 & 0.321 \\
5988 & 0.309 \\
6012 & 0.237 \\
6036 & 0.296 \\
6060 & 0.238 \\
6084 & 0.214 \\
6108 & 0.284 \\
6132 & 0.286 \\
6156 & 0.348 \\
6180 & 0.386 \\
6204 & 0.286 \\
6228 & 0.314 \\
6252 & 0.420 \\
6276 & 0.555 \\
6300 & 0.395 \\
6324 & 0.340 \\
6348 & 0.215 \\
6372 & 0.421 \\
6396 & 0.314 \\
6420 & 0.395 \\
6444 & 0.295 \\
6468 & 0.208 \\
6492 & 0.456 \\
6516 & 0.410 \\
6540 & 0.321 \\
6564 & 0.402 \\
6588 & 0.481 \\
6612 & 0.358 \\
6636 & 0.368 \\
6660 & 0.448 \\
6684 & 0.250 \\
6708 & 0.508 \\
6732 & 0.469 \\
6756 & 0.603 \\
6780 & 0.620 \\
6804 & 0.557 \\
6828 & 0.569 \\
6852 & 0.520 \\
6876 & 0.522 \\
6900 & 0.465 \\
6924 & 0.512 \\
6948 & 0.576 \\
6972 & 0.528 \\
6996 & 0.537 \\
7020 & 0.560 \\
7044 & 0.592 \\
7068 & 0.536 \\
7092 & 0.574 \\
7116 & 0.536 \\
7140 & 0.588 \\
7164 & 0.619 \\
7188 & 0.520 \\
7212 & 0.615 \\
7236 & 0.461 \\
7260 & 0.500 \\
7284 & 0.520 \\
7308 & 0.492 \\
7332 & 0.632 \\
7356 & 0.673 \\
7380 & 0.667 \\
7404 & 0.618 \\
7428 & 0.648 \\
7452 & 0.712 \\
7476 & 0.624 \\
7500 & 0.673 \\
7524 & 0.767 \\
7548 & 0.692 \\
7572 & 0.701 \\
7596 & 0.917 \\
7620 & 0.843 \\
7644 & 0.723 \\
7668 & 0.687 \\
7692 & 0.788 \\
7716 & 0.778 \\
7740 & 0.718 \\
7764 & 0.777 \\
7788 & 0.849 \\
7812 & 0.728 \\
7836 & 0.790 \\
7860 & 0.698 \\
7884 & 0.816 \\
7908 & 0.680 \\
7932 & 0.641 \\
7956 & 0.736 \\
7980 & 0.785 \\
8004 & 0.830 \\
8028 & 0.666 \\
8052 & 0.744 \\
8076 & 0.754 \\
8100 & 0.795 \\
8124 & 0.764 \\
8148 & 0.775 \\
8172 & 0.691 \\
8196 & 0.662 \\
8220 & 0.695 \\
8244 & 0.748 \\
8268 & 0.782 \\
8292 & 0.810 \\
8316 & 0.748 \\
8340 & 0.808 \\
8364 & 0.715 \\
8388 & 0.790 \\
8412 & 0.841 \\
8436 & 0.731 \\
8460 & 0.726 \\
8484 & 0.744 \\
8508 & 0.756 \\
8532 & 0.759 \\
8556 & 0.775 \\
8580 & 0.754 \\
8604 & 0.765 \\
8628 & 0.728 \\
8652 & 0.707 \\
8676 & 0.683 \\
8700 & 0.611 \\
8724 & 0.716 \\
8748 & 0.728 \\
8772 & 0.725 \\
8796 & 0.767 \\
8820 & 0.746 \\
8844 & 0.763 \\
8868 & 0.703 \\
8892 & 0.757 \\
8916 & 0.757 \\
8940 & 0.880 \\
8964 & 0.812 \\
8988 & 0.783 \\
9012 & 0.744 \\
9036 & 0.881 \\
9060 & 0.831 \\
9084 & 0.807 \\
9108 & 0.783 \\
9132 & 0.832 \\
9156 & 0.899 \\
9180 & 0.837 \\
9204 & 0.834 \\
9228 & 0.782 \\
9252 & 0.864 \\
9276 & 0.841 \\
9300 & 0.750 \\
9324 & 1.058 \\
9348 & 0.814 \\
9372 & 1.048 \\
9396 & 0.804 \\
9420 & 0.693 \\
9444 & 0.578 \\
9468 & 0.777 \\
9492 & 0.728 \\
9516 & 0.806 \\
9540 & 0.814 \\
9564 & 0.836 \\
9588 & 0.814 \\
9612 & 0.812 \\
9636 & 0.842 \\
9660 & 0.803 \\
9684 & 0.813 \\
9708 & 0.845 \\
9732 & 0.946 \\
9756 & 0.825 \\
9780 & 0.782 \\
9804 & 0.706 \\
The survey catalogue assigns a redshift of 0.683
